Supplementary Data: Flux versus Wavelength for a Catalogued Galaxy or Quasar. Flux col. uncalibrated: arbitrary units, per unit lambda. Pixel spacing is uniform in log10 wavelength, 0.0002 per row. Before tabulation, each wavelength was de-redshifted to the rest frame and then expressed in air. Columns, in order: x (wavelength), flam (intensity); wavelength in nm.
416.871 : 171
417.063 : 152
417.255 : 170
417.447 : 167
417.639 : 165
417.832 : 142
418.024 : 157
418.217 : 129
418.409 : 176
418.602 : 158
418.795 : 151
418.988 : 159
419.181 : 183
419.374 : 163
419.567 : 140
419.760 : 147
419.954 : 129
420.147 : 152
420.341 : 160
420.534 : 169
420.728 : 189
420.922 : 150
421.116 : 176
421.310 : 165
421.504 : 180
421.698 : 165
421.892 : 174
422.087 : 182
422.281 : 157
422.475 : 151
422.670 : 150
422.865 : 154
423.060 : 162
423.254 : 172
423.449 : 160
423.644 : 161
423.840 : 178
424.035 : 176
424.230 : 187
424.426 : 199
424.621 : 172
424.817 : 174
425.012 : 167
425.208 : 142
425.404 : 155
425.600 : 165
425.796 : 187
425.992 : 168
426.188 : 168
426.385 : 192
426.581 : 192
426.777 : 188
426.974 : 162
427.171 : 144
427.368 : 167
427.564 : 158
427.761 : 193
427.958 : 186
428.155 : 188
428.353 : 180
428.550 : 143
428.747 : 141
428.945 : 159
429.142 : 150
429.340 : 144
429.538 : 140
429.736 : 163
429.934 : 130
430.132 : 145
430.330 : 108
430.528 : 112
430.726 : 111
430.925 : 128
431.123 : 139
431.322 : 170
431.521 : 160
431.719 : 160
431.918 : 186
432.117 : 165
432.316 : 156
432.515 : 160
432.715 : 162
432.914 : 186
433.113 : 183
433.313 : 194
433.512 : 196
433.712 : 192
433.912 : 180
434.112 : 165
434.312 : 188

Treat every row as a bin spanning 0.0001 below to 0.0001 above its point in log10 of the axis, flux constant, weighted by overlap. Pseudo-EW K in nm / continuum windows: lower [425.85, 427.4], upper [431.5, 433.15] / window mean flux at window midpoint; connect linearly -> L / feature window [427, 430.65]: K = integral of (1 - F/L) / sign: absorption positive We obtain 0.40 nm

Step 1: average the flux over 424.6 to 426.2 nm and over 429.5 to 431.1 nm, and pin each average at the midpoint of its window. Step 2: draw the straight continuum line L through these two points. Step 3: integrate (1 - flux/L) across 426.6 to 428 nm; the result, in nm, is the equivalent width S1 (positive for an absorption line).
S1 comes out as -0.183 nm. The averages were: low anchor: 166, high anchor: 130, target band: 172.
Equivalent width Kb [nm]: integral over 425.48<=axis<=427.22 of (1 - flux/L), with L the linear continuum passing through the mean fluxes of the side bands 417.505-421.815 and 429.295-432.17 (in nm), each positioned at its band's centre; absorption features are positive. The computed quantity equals -0.29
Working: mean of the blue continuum 159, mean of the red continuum 144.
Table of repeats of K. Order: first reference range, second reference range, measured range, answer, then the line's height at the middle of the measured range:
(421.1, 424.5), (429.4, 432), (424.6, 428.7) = -0.389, 156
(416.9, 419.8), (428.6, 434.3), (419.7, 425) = -0.300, 158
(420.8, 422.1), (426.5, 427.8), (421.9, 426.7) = 0.015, 170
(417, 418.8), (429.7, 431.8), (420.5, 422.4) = -0.235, 152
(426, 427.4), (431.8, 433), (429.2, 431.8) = 0.473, 170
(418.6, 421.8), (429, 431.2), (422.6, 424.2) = -0.137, 152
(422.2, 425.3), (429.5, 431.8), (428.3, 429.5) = -0.044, 146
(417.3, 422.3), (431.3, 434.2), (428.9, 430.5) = 0.288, 171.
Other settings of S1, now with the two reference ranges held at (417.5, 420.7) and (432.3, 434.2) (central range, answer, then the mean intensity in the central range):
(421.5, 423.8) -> -0.03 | 164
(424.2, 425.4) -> -0.05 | 171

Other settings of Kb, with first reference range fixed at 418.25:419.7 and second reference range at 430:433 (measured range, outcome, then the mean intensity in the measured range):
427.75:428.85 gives -0.13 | 170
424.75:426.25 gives -0.11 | 166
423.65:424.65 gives -0.16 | 181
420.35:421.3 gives -0.07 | 169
